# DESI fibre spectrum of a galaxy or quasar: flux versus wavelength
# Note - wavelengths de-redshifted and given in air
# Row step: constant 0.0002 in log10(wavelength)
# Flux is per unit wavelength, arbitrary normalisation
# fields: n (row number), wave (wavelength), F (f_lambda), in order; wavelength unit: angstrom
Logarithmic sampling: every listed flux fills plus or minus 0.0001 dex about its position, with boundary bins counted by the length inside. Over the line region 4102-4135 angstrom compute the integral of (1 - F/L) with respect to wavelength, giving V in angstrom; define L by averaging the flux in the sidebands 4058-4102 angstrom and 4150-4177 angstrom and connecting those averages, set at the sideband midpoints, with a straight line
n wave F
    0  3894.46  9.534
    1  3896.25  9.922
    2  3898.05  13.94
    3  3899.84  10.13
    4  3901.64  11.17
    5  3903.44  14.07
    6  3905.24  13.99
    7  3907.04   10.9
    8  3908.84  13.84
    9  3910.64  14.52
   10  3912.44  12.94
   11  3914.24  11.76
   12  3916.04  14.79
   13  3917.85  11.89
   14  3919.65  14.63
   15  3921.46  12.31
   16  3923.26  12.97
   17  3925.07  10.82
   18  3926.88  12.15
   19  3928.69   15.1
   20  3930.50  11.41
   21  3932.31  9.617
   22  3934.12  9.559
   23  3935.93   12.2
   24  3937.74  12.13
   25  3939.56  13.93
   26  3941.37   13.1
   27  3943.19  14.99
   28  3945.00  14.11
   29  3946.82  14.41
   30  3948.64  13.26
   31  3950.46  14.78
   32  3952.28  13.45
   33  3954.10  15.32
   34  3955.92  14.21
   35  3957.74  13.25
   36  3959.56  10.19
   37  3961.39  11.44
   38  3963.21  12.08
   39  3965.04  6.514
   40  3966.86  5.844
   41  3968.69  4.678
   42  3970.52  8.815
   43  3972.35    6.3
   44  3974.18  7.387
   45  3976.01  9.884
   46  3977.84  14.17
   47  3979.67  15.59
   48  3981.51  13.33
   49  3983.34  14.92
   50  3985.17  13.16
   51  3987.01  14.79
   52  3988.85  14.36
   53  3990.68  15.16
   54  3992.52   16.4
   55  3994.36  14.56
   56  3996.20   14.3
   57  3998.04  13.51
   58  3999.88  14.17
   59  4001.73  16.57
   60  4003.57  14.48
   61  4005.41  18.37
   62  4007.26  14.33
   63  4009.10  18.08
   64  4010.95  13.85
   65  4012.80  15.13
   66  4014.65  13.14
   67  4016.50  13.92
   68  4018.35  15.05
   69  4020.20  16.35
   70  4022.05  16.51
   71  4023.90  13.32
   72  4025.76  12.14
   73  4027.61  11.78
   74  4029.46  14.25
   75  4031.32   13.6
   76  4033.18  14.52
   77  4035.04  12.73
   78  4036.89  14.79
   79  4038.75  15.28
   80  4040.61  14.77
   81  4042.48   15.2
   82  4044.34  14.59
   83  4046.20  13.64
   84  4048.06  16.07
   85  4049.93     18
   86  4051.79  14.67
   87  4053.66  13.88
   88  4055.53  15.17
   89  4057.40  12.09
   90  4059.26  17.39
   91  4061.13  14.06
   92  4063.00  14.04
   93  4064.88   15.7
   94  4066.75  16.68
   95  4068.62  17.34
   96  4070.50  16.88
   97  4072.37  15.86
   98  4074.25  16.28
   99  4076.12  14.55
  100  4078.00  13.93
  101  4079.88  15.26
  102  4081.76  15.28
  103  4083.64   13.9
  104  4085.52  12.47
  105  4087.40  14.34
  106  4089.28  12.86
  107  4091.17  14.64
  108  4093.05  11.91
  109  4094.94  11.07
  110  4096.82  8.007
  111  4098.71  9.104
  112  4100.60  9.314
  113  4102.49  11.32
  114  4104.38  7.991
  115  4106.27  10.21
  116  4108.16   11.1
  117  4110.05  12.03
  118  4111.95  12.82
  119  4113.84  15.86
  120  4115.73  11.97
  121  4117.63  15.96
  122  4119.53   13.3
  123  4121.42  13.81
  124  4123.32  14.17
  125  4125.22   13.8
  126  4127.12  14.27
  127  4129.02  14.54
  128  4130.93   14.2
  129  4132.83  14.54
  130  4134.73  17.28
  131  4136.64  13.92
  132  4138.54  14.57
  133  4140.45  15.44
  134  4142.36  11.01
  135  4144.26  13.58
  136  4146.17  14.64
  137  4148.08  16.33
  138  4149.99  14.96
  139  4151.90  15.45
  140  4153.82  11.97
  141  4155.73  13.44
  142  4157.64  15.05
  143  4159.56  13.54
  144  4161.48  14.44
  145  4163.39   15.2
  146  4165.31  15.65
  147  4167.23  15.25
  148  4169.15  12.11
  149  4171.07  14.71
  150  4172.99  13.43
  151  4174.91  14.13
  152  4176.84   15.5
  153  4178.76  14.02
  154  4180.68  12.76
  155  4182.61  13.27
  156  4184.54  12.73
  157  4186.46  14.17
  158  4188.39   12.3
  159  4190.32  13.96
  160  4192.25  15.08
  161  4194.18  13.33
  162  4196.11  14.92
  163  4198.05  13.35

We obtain 2.0 angstrom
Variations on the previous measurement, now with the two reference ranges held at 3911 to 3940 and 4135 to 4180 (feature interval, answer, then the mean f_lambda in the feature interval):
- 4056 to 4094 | -3.2 angstrom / 14.8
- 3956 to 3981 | 5.6 angstrom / 9.91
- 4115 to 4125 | 0.1 angstrom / 13.9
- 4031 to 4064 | -3.2 angstrom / 14.7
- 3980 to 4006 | -3.8 angstrom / 14.8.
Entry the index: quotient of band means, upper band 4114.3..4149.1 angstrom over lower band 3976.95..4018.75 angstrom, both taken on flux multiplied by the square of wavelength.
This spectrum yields 1.03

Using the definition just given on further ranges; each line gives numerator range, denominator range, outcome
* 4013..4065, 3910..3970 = 1.25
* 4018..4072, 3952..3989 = 1.36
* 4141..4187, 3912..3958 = 1.21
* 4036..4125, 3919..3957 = 1.13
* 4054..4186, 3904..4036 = 1.14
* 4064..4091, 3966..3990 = 1.43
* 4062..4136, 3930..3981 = 1.26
